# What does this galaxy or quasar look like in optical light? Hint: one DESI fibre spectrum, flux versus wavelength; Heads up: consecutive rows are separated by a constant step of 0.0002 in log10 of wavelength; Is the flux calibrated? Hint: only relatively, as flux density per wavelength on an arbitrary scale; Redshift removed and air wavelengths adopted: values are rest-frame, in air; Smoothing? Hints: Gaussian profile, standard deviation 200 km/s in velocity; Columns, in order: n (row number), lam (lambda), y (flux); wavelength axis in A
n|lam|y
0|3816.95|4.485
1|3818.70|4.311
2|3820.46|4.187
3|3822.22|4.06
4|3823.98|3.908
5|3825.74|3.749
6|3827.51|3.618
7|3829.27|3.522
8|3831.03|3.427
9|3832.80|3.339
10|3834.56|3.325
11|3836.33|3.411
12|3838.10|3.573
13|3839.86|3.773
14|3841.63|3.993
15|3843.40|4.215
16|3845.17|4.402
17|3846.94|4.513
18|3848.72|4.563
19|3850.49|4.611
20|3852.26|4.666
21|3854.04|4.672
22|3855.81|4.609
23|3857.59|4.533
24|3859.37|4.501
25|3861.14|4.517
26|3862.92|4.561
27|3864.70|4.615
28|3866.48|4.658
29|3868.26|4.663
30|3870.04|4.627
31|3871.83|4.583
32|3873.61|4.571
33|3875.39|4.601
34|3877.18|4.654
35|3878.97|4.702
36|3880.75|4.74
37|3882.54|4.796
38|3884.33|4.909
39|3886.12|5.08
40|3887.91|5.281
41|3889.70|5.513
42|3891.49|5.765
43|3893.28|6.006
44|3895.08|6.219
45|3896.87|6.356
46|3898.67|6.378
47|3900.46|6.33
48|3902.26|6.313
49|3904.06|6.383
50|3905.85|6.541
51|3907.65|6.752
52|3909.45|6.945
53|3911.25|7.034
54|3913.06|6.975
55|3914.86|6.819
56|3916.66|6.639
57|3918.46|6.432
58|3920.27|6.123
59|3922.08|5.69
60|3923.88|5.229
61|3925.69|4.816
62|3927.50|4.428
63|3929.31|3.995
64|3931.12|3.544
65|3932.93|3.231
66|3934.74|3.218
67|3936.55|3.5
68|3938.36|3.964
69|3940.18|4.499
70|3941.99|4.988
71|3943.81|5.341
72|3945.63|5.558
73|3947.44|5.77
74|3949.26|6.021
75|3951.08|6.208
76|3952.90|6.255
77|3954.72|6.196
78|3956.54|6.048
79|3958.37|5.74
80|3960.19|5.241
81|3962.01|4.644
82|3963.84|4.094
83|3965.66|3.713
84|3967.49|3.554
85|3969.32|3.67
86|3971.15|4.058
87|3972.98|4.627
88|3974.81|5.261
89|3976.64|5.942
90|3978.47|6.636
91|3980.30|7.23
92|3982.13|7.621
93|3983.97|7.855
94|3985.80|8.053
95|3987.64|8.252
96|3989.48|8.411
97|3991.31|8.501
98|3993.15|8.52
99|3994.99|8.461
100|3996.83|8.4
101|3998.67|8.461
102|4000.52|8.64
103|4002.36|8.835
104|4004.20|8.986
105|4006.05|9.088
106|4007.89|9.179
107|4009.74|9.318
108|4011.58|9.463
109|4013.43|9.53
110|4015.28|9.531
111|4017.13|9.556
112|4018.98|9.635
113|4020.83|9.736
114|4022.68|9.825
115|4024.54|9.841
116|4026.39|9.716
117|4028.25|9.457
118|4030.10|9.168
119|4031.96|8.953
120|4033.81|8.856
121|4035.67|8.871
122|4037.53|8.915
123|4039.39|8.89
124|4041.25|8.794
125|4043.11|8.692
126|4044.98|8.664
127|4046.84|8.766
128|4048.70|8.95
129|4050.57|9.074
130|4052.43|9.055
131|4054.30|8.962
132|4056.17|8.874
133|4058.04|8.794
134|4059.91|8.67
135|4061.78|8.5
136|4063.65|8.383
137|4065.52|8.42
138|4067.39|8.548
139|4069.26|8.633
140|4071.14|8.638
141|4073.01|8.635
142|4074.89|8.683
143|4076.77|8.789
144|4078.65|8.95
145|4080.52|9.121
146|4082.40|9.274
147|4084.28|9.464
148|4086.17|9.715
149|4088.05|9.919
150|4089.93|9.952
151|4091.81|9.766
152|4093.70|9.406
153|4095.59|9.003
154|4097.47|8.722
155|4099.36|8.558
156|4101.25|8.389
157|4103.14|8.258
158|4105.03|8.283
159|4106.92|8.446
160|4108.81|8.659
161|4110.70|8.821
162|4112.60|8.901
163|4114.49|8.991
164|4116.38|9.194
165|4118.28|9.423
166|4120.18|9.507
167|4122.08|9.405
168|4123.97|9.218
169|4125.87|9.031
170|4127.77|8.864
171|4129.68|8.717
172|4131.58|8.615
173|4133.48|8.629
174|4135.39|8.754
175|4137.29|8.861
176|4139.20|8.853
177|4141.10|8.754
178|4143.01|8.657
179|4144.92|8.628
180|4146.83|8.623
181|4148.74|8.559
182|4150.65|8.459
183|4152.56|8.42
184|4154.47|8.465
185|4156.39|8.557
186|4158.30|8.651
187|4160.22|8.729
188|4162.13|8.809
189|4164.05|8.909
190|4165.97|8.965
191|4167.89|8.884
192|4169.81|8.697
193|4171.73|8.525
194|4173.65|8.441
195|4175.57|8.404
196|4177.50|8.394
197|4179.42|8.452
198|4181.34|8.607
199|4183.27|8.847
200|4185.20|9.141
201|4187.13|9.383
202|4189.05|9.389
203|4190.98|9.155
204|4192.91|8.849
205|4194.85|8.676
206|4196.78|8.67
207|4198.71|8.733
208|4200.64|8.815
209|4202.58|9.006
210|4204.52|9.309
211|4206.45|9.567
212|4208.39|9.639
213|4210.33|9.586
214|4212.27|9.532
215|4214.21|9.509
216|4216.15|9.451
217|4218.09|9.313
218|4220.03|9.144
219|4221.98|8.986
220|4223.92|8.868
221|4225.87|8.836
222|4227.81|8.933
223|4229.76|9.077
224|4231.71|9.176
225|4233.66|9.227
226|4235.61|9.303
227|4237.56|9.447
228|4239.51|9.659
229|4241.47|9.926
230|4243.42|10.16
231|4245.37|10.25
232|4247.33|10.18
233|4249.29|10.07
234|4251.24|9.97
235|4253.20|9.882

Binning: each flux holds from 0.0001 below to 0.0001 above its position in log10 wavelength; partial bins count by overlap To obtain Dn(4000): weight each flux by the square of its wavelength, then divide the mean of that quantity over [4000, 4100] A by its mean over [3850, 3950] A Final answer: 1.9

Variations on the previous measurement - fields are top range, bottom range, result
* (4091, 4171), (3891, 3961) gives 1.73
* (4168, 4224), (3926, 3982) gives 2.05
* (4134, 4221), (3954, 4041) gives 1.25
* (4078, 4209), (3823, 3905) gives 2.18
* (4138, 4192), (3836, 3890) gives 2.23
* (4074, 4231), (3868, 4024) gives 1.56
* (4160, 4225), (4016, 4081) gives 1.07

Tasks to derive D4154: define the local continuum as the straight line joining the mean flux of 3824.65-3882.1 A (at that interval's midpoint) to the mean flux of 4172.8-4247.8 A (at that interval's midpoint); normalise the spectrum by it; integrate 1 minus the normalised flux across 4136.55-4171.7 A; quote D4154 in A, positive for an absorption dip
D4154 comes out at -1.2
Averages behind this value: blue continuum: 4.27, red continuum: 9.18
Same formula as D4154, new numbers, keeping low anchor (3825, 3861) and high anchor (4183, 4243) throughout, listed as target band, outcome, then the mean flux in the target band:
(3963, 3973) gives 3.3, 3.89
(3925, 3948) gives 4.4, 4.35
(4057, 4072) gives -3.0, 8.58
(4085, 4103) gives -4.0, 9.22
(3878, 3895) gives -2.1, 5.25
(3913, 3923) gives -2.5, 6.4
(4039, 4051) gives -3.4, 8.82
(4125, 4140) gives -1.3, 8.78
